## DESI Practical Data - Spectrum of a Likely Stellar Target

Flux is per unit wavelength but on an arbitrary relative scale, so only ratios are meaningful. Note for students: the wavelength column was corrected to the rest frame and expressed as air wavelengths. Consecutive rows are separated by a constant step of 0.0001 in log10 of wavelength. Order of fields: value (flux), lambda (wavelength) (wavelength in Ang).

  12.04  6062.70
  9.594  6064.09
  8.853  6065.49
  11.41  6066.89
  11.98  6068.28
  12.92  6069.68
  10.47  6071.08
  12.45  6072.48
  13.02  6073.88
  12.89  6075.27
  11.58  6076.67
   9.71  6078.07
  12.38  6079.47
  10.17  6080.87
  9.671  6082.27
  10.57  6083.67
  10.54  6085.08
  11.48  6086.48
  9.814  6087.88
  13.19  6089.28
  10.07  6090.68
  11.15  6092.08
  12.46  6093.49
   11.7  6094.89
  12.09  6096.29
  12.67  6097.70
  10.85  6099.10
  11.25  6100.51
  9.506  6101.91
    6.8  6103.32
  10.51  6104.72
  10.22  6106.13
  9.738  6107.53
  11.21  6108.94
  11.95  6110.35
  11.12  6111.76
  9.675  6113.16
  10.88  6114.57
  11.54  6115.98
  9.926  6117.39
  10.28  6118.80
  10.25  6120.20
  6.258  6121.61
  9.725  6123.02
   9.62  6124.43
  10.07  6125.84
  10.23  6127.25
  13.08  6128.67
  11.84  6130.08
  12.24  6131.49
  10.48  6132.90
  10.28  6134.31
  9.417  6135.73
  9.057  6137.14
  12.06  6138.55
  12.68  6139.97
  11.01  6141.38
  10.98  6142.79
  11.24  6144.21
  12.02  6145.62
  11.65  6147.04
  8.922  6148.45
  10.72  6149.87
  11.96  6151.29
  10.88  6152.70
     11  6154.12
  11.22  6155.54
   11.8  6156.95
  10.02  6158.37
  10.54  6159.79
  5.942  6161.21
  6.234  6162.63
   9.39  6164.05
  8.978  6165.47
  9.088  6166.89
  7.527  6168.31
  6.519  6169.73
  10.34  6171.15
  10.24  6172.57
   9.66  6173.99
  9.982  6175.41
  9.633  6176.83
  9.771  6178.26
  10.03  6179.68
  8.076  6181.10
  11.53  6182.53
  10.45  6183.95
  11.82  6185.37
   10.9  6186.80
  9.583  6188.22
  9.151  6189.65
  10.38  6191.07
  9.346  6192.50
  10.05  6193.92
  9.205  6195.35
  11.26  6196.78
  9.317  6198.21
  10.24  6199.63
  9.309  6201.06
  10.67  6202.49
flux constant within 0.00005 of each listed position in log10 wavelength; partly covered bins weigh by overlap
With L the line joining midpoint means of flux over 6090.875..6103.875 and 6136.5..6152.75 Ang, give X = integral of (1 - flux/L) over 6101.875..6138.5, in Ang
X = 2.5 Ang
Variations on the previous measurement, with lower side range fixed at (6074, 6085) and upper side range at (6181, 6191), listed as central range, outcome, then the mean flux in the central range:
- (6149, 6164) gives 0.81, 9.99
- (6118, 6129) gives 0.96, 9.83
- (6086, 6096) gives -0.40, 11.4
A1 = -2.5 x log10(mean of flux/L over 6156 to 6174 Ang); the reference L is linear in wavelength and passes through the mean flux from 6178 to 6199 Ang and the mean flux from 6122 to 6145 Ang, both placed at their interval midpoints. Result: 0.16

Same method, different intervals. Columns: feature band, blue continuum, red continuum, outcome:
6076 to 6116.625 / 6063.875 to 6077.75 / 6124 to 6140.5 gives 0.04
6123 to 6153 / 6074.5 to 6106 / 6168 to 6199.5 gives -0.06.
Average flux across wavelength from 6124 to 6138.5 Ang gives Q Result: 10.7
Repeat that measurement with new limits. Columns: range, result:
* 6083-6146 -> 10.7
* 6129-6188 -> 10.2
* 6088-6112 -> 10.9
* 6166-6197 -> 9.72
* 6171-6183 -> 9.86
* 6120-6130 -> 9.99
